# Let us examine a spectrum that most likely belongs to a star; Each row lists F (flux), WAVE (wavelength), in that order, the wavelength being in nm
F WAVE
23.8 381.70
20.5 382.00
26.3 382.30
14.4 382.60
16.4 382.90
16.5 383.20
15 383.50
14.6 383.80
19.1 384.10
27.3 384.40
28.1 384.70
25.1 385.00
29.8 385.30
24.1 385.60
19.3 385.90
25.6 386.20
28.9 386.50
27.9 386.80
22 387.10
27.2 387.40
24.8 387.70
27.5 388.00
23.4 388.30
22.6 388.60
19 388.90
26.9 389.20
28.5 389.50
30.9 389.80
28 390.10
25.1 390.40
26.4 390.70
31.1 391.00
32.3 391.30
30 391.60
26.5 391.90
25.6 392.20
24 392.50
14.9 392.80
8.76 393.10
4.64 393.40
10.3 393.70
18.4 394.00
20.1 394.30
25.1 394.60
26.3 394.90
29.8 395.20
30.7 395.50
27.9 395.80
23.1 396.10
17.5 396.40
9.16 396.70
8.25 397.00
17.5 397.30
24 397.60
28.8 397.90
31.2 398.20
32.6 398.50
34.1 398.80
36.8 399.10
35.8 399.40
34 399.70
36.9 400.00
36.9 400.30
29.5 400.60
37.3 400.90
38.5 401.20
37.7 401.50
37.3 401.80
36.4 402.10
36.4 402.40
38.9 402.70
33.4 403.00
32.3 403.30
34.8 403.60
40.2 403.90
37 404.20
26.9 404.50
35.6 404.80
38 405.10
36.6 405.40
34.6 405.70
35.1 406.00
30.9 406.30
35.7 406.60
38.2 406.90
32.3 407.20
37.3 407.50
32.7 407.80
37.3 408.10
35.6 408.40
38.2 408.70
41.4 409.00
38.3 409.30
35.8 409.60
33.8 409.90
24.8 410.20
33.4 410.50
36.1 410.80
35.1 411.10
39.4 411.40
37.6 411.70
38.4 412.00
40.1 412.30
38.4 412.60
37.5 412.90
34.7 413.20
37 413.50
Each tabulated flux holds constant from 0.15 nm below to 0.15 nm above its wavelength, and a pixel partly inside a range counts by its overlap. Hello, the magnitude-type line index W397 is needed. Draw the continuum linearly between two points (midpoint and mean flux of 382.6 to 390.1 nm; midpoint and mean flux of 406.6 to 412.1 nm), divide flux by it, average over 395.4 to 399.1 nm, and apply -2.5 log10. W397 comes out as 0.217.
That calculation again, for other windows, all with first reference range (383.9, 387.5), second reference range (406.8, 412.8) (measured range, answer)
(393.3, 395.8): 0.34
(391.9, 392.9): 0.24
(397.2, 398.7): 0.13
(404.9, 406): -0.06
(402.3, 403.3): -0.08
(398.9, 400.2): -0.14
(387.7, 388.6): 0.06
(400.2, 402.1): -0.13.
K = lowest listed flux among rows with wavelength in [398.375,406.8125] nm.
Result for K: 26.9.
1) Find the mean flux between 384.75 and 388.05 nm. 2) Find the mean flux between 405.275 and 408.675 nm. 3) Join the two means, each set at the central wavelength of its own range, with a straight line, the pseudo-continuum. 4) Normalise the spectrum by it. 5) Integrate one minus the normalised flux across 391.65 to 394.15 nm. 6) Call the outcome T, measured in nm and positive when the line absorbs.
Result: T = 1.00 nm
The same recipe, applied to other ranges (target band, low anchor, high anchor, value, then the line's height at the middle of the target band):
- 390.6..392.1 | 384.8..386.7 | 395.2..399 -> -0.262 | 24.9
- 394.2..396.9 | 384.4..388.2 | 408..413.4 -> 0.611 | 29.9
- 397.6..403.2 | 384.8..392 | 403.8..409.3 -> -0.376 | 32.6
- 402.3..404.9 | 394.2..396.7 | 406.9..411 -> -0.351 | 30.9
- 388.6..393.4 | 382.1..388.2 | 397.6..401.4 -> 0.496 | 27.5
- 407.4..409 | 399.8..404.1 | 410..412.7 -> -0.032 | 35.9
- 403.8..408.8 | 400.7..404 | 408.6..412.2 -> 0.128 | 36.3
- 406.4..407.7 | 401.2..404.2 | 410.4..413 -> 0.049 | 36.9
